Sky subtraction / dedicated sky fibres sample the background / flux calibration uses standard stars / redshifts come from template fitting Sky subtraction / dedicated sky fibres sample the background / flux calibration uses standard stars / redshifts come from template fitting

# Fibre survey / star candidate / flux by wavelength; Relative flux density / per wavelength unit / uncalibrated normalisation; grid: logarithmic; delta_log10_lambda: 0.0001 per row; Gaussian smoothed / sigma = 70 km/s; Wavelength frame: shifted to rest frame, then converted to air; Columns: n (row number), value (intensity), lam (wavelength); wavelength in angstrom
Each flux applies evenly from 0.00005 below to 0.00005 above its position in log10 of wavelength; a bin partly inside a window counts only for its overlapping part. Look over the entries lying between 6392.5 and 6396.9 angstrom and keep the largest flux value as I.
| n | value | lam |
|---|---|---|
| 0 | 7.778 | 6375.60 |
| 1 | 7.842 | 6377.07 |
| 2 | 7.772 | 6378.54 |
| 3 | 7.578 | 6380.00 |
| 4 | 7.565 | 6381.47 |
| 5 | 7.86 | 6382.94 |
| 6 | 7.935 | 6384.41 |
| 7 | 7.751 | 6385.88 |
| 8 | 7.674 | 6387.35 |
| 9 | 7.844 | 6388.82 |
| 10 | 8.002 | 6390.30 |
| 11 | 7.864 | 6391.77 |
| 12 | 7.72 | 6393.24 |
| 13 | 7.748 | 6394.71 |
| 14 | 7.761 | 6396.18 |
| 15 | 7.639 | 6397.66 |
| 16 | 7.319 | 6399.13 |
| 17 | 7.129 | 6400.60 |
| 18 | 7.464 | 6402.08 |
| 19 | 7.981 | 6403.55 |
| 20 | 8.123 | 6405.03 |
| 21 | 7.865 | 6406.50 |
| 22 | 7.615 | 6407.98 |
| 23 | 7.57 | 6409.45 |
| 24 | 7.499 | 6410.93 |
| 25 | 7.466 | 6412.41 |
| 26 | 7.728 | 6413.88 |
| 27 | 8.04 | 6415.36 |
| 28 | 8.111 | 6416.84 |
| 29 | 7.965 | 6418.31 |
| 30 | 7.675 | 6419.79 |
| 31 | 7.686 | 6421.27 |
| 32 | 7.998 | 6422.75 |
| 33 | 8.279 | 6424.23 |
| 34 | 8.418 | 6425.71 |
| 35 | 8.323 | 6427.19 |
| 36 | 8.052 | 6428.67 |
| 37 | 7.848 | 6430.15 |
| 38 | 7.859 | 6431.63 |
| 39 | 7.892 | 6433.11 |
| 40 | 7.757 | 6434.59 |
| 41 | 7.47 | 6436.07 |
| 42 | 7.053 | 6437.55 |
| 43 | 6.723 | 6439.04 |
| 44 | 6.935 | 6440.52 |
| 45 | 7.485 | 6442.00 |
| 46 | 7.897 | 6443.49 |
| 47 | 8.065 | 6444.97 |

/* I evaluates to 7.761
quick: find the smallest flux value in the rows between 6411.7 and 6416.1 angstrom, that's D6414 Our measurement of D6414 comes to 7.466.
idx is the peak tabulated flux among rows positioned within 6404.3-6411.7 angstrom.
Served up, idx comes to 8.123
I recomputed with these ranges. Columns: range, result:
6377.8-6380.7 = 7.772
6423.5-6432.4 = 8.418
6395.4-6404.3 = 7.981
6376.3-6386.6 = 7.935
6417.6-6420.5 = 7.965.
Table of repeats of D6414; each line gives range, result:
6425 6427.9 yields 8.323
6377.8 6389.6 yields 7.565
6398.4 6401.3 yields 7.129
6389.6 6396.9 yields 7.72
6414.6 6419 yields 7.965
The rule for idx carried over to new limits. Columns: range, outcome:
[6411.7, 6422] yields 8.111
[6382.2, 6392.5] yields 8.002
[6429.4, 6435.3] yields 7.892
